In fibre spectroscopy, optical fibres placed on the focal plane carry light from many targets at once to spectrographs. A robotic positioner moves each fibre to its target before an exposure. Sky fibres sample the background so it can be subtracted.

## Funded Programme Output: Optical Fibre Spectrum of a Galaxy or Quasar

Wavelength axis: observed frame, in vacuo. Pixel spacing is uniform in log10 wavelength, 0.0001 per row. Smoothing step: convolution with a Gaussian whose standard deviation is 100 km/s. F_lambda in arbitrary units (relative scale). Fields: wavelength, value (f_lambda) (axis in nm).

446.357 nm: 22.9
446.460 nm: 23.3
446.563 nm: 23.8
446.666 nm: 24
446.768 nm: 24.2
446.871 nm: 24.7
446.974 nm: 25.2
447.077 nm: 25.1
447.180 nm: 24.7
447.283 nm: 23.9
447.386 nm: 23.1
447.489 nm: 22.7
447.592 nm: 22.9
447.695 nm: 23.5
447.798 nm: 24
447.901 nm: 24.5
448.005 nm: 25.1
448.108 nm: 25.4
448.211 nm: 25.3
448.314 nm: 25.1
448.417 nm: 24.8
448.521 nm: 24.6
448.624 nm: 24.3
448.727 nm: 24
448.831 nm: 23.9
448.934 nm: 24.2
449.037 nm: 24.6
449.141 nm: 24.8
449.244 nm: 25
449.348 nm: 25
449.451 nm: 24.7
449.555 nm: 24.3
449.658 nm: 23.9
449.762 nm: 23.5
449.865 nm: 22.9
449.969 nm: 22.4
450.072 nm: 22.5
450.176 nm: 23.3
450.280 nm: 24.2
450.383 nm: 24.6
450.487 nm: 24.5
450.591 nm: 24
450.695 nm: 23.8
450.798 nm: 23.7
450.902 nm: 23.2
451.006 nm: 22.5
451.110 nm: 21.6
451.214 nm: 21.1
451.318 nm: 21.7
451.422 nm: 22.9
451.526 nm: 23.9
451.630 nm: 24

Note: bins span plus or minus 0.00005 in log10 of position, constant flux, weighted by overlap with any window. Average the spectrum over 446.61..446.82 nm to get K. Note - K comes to 24.2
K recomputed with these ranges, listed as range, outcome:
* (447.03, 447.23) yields 24.9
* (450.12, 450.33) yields 23.6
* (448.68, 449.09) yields 24.1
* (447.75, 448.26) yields 24.8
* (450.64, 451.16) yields 23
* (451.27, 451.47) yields 22.3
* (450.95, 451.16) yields 22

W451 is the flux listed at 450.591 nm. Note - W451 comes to 24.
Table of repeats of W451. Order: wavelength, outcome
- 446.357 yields 22.9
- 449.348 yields 25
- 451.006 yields 22.5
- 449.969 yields 22.4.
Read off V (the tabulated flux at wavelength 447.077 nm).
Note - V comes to 25.1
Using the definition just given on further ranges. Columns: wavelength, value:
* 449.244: 25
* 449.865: 22.9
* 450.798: 23.7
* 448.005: 25.1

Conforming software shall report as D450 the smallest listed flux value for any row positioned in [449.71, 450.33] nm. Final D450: 22.4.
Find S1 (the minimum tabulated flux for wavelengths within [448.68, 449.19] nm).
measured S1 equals 23.9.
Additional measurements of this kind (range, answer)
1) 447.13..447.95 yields 22.7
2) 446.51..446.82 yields 23.8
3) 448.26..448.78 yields 24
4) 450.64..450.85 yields 23.7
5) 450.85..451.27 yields 21.1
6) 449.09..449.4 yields 24.8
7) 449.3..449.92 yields 22.9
